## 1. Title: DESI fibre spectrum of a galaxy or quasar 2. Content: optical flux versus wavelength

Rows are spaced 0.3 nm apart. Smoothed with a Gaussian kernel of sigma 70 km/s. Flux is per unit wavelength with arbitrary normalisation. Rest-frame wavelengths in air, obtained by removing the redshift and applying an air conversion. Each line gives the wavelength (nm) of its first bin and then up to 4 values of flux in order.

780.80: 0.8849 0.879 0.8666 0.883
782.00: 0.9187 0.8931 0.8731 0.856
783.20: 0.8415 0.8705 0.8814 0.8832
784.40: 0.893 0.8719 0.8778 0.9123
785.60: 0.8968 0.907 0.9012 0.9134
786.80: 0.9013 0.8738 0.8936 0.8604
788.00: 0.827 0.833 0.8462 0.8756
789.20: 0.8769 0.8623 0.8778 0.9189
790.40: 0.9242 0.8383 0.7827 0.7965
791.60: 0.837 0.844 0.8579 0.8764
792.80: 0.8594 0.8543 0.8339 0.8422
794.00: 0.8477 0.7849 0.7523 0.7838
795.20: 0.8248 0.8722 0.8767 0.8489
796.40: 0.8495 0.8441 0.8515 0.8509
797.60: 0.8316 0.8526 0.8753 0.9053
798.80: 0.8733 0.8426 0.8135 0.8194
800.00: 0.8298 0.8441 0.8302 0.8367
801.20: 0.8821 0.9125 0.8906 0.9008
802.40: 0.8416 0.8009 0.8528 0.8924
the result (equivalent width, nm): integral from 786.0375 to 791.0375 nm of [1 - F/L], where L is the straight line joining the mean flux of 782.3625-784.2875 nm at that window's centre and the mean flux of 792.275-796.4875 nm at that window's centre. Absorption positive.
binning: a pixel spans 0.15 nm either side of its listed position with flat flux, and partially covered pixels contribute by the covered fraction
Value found -0.11 nm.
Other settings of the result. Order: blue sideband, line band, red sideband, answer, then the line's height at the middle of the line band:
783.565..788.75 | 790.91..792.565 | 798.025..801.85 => 0.07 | 0.871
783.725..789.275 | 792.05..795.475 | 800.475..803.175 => 0.16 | 0.871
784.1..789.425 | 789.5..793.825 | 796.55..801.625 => 0.08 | 0.869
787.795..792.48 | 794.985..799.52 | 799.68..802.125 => 0.03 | 0.858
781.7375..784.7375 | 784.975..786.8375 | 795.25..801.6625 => -0.06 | 0.874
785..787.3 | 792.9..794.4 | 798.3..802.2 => 0.07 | 0.878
